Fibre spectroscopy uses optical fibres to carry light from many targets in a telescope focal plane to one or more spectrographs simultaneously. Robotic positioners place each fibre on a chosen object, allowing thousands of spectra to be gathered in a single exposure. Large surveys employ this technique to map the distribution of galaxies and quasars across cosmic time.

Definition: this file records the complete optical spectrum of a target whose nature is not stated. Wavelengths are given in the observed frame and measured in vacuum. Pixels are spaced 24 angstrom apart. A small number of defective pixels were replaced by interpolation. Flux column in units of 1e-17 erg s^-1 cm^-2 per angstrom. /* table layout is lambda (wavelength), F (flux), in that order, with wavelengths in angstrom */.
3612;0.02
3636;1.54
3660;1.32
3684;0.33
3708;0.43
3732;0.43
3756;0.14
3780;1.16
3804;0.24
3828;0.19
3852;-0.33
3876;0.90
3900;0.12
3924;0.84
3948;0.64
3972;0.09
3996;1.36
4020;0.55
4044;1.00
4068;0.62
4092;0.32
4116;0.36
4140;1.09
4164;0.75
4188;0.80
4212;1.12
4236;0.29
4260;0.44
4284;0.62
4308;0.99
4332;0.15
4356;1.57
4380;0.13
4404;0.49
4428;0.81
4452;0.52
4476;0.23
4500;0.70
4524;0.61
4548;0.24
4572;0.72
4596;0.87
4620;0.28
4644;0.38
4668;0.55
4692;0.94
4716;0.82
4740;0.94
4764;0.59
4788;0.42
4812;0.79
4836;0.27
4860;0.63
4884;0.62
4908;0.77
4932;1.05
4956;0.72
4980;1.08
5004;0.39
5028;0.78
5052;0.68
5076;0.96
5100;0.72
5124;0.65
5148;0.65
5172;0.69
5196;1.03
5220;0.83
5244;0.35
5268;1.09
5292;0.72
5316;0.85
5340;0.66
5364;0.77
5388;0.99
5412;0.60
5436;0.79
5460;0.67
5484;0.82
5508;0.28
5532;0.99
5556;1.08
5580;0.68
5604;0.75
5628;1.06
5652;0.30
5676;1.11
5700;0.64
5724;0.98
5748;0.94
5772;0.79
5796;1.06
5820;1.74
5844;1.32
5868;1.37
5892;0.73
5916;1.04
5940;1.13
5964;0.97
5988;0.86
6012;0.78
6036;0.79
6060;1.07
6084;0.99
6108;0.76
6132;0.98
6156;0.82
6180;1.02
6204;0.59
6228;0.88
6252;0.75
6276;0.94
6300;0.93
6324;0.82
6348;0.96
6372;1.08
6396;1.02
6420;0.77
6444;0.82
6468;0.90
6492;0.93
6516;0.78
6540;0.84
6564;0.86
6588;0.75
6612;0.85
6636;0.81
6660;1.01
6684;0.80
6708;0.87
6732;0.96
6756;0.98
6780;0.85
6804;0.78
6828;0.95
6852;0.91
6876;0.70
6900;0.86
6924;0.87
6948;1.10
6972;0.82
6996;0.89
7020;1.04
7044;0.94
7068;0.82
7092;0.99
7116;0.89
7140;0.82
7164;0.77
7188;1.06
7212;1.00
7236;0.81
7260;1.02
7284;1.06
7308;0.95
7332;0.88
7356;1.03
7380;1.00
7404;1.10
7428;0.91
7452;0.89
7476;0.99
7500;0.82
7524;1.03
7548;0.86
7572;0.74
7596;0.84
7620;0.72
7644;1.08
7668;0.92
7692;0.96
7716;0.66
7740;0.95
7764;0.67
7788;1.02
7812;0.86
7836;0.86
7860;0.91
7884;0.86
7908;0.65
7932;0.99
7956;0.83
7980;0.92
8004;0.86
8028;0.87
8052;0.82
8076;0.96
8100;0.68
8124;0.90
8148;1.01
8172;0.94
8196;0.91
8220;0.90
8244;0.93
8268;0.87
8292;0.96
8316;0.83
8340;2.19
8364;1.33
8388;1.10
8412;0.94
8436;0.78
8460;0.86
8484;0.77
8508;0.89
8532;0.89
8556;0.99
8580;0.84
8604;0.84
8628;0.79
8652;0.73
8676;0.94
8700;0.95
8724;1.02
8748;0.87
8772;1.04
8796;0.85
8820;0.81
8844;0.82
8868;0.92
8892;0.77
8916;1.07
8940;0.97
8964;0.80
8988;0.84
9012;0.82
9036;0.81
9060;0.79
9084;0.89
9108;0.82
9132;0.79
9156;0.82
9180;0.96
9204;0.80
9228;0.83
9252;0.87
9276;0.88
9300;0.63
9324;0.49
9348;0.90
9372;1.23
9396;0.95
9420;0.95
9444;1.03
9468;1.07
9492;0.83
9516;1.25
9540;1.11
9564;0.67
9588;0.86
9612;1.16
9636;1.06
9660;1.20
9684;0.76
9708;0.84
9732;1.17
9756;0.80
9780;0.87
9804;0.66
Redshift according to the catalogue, 0.272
